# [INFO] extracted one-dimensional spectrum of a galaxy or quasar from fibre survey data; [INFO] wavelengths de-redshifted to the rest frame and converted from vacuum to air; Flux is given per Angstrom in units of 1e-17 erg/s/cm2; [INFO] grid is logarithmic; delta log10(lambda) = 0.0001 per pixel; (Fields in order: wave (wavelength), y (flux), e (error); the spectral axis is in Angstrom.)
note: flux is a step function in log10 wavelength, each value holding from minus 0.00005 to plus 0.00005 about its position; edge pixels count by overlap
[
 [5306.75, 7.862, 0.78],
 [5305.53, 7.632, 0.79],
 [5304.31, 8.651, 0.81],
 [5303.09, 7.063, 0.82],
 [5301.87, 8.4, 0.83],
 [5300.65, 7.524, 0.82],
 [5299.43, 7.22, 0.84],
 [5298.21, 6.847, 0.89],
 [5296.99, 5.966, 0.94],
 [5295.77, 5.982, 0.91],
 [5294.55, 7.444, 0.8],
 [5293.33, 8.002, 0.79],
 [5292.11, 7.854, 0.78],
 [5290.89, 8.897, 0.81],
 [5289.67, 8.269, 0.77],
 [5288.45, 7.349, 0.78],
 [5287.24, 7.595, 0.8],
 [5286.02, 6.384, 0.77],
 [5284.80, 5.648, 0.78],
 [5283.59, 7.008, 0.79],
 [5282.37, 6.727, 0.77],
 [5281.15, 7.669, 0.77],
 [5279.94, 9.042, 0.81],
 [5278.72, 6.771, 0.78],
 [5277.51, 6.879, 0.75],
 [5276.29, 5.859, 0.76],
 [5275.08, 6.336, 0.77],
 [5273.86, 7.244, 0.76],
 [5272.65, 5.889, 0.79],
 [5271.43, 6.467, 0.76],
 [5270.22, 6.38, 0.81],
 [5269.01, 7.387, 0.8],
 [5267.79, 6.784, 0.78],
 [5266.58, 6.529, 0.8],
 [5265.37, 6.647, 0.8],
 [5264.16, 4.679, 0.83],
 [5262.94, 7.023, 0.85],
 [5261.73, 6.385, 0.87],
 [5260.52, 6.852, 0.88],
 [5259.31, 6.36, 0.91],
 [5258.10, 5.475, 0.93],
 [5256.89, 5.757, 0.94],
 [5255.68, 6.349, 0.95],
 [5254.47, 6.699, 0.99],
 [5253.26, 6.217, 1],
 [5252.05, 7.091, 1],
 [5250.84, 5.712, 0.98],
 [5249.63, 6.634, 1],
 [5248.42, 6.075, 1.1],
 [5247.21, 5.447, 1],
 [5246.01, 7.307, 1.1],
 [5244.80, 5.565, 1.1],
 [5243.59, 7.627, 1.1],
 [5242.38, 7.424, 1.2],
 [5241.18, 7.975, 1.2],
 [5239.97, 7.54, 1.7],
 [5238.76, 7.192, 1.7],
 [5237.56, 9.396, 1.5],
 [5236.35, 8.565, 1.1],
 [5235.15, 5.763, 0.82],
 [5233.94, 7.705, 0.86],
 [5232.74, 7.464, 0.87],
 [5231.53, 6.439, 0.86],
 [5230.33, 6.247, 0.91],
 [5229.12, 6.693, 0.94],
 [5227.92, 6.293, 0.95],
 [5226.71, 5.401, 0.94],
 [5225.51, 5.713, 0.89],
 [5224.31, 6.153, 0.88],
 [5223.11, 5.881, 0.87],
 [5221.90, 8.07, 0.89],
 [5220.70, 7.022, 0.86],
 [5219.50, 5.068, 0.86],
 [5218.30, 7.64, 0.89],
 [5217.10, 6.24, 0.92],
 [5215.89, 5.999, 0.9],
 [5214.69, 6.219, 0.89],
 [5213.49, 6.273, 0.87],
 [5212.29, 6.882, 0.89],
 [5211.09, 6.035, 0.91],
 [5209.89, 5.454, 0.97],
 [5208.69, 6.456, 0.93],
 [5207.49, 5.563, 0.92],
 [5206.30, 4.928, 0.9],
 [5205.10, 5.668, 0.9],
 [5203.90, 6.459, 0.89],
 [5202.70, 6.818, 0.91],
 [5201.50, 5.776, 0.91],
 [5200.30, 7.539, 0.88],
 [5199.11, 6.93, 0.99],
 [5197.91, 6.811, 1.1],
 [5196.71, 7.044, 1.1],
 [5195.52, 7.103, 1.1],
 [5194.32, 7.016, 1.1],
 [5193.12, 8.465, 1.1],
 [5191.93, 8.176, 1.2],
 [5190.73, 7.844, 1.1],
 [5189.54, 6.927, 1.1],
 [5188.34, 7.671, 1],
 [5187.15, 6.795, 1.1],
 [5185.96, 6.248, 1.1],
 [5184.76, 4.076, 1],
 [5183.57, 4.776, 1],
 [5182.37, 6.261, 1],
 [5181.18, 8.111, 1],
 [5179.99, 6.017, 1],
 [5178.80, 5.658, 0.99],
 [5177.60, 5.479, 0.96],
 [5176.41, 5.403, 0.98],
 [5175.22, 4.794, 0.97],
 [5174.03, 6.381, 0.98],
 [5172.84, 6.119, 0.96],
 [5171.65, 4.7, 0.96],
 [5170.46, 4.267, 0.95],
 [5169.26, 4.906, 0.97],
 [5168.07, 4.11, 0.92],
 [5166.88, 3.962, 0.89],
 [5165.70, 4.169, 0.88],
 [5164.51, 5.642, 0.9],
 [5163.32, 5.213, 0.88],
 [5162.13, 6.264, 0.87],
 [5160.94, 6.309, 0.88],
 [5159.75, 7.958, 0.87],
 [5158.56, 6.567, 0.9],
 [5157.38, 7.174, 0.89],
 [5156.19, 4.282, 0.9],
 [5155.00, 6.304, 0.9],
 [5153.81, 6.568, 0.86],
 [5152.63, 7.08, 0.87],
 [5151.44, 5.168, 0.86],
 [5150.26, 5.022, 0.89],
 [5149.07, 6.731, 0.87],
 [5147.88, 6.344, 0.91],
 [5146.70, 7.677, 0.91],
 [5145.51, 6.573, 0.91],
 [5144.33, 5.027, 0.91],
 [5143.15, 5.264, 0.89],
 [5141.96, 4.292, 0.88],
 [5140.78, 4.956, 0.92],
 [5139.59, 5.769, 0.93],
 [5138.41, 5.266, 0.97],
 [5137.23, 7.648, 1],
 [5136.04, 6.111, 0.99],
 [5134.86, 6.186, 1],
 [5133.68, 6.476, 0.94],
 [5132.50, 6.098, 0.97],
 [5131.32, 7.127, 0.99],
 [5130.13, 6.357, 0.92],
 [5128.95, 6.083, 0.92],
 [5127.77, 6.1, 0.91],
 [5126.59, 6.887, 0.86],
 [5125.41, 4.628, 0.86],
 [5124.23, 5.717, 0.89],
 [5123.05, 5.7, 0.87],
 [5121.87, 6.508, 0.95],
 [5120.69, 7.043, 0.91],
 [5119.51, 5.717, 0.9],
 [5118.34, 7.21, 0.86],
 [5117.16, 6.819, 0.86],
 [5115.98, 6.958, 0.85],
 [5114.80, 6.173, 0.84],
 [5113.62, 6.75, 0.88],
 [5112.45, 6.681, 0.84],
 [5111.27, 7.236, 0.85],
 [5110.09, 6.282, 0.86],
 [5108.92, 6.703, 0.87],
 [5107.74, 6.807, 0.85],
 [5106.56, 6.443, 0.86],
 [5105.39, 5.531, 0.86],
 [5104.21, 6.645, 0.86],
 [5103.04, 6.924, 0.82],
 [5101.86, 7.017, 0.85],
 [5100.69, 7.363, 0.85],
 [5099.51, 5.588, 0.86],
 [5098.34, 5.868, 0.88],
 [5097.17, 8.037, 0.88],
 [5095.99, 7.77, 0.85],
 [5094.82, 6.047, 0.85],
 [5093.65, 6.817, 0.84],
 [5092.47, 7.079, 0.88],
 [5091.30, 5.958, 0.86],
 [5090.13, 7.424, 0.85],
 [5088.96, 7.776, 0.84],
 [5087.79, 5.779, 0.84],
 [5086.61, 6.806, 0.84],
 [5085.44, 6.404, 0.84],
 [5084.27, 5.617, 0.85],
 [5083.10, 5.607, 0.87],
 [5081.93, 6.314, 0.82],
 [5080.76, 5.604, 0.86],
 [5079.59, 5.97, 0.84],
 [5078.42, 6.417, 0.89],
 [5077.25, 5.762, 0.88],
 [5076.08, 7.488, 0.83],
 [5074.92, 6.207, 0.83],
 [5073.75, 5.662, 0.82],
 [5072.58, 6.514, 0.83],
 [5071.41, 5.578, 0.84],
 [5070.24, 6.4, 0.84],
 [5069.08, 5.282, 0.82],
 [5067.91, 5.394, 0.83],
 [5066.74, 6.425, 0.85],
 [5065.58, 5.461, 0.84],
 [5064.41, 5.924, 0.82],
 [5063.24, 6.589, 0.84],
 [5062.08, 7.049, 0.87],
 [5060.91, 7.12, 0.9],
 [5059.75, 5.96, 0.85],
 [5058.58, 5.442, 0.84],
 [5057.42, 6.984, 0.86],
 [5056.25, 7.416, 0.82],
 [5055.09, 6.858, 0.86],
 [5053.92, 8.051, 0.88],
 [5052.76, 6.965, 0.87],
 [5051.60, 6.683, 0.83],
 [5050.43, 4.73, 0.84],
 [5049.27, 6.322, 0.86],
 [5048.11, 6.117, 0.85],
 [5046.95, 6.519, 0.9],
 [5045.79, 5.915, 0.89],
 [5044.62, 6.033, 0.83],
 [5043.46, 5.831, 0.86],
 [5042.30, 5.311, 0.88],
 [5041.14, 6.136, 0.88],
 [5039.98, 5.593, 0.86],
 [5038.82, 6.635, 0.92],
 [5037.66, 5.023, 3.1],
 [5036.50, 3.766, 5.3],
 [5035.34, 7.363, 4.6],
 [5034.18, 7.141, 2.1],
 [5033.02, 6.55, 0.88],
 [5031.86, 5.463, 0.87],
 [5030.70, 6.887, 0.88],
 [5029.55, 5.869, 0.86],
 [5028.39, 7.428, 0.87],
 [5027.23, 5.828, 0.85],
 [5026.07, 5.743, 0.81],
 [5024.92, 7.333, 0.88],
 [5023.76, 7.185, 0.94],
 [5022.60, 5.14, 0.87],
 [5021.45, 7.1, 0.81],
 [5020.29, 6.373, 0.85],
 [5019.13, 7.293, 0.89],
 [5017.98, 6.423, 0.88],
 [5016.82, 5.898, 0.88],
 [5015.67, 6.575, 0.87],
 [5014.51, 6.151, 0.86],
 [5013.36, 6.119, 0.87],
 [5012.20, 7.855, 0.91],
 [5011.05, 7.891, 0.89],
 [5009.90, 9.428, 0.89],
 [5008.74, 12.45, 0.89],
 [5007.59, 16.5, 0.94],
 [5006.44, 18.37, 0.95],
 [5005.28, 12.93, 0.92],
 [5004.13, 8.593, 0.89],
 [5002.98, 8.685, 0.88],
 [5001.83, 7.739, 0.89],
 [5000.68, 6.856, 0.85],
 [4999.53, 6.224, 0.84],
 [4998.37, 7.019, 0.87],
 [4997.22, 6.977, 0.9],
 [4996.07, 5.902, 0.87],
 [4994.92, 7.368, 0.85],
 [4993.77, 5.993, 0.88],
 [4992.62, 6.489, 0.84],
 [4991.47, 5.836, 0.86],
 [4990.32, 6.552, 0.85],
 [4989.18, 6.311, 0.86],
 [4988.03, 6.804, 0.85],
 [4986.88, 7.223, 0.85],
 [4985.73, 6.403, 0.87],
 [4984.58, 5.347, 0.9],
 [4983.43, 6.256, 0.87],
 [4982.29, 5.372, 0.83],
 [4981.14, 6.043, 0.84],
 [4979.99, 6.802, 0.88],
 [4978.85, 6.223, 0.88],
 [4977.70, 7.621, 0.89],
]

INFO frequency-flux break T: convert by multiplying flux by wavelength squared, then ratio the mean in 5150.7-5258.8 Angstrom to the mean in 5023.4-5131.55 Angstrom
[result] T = 1.0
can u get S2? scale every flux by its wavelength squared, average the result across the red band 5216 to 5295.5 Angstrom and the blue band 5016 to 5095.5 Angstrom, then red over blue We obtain 1.17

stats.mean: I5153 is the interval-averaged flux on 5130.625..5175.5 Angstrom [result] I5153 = 5.81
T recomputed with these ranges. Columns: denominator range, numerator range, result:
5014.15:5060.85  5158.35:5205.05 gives 1.03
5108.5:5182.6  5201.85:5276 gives 1.12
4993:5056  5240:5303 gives 1.04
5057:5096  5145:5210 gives 1.02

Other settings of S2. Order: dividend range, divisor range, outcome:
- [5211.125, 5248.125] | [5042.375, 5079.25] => 1.15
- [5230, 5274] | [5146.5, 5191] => 1.18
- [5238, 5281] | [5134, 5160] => 1.14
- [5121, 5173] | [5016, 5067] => 0.97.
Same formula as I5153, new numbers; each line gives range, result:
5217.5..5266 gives 6.64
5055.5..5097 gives 6.36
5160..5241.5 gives 6.33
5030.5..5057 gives 6.22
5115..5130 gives 6.28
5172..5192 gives 6.21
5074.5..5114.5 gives 6.55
